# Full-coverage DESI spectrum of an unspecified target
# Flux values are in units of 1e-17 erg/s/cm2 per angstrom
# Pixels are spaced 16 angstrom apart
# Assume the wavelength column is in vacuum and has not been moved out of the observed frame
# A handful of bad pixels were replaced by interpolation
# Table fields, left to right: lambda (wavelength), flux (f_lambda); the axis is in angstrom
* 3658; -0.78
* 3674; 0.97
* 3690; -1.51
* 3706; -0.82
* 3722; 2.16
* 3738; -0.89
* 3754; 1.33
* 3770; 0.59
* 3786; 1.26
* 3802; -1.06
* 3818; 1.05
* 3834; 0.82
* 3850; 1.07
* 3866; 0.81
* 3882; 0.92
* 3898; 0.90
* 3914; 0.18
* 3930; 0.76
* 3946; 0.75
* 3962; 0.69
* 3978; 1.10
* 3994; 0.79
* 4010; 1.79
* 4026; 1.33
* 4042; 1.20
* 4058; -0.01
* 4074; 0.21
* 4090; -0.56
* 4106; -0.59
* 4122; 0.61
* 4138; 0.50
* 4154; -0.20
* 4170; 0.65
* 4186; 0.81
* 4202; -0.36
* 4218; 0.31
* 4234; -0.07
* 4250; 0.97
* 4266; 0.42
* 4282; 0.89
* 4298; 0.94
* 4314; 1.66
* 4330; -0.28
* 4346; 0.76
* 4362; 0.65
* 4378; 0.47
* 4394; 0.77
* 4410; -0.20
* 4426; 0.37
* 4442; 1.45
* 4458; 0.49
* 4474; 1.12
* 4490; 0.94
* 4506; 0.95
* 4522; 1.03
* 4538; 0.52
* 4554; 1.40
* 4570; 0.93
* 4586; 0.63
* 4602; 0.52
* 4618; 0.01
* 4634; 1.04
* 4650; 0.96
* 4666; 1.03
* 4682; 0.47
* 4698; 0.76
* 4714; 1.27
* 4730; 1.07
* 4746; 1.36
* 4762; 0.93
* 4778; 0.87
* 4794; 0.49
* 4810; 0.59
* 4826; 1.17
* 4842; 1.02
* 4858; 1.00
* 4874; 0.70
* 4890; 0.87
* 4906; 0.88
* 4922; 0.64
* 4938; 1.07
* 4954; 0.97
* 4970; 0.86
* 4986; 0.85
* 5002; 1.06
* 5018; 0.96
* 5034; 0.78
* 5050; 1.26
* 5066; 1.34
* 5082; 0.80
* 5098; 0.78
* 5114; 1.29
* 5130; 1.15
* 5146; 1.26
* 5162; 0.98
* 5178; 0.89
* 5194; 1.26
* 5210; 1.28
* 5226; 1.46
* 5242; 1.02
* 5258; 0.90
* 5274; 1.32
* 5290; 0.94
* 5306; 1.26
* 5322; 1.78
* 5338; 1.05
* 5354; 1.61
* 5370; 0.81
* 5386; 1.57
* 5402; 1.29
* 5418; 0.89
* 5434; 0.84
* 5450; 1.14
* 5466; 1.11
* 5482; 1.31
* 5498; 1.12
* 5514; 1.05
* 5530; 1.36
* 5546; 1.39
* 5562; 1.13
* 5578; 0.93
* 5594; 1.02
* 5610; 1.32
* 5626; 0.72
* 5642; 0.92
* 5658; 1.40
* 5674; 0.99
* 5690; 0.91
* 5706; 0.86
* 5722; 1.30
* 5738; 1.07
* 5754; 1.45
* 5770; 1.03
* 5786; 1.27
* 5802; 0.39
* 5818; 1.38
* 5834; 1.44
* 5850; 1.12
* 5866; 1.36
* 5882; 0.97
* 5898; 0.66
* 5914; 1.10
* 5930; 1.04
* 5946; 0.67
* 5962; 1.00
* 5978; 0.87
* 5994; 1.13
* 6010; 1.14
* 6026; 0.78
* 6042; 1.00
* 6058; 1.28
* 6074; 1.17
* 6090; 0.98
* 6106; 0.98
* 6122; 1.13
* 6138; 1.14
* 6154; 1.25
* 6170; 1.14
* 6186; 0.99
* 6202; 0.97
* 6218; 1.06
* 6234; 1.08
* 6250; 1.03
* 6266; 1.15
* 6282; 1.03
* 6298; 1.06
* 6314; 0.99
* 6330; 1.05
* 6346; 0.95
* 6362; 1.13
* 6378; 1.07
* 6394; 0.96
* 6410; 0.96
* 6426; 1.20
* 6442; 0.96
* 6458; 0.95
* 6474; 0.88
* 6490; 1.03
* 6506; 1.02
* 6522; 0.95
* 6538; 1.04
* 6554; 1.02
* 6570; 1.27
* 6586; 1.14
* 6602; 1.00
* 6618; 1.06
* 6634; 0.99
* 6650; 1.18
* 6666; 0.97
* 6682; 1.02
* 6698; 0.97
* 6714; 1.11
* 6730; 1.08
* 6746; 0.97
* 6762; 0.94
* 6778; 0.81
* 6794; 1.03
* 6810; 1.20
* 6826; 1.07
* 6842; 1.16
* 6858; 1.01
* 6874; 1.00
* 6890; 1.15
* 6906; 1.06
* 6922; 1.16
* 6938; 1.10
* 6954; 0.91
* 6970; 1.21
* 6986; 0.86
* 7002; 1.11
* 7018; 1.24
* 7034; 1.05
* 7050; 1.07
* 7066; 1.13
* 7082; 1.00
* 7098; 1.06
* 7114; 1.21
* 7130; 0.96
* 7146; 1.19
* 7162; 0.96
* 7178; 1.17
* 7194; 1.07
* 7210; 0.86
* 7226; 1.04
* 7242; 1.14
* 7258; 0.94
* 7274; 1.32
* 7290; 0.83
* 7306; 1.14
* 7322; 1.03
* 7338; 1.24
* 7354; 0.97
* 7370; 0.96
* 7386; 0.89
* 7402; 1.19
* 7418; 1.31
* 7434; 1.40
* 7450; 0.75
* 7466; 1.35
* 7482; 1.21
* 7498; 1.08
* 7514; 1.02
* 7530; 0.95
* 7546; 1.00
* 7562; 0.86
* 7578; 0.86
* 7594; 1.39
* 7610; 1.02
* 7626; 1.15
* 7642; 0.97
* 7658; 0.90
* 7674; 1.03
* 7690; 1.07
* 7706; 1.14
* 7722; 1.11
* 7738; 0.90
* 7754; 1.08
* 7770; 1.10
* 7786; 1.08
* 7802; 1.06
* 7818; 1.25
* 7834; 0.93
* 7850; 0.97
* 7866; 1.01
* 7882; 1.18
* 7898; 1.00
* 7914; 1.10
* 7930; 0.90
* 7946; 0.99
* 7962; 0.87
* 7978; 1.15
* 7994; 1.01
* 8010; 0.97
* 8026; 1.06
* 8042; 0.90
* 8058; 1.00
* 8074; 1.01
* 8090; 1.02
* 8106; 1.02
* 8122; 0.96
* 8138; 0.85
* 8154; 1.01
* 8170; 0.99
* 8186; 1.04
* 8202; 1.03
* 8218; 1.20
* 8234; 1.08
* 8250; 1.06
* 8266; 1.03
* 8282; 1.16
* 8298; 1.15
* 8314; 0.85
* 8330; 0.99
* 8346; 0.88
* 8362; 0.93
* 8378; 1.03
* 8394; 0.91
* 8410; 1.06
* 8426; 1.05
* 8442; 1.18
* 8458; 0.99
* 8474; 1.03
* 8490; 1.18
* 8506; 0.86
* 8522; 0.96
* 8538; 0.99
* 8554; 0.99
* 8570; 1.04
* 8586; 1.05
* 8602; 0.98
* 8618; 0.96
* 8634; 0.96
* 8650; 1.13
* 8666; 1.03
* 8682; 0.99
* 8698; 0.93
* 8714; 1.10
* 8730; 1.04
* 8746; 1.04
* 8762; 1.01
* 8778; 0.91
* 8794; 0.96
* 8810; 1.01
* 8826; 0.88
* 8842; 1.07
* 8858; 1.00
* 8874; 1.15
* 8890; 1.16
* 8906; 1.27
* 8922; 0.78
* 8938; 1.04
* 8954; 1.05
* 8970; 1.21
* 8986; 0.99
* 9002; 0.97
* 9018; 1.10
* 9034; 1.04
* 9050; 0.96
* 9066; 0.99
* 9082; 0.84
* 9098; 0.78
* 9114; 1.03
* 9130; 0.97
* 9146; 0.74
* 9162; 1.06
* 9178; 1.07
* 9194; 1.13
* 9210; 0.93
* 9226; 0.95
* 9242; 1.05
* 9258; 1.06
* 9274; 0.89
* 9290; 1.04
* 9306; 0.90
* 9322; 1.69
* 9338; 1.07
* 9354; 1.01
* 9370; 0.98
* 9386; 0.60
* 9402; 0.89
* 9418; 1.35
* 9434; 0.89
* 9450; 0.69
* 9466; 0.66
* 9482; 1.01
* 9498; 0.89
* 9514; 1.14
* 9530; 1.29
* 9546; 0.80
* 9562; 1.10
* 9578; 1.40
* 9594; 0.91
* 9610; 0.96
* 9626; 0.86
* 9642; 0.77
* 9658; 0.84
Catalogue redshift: 0.13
